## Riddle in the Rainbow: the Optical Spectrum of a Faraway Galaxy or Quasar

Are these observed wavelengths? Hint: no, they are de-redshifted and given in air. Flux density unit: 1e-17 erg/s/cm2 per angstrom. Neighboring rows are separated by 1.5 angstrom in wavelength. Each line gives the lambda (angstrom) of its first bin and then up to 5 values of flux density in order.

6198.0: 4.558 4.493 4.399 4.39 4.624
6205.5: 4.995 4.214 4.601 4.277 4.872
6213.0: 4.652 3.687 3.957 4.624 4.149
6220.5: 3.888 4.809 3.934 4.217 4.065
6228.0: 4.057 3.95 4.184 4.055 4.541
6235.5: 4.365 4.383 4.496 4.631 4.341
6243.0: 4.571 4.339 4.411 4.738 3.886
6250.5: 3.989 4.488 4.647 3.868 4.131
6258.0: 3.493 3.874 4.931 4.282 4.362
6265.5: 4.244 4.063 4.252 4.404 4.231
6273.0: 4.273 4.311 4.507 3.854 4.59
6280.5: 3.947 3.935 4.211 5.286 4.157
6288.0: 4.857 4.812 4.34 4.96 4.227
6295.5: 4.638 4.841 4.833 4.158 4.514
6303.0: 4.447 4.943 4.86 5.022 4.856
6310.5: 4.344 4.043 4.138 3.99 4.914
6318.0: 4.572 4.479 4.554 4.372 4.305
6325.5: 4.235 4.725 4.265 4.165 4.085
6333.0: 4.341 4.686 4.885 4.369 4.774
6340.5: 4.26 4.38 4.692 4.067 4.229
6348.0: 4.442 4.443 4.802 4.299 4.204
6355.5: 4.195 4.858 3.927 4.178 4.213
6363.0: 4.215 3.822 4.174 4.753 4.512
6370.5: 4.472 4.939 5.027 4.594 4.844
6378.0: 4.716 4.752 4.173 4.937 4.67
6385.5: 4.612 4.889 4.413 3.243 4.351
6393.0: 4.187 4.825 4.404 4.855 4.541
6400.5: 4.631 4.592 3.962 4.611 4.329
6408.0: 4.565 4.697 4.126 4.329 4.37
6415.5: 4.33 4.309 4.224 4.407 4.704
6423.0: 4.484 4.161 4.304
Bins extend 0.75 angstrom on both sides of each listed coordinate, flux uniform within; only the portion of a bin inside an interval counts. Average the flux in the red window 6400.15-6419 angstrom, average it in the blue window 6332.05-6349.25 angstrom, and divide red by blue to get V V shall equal 1.0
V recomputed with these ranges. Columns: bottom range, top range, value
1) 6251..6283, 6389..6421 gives 1.04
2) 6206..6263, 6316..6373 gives 1.03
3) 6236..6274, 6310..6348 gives 1.02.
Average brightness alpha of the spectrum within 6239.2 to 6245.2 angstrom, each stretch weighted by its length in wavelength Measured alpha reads 4.47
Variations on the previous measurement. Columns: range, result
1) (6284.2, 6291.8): 4.69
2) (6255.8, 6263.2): 4.14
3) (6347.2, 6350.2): 4.44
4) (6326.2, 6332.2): 4.31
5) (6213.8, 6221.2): 4.06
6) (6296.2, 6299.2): 4.83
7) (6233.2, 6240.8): 4.48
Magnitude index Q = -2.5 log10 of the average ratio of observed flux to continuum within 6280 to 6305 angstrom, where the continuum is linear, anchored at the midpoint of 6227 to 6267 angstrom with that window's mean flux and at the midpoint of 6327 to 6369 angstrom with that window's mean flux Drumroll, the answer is -0.05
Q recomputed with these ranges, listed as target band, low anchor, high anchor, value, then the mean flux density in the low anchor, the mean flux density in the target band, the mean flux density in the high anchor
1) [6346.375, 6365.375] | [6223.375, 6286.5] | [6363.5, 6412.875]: 0.037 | 4.27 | 4.3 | 4.5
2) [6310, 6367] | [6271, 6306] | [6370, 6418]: 0.033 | 4.48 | 4.36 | 4.51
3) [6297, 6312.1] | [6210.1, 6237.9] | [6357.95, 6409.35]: -0.067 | 4.25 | 4.64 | 4.47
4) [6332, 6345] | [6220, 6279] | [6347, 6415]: -0.028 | 4.26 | 4.51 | 4.46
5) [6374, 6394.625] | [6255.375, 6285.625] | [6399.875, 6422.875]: -0.032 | 4.25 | 4.51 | 4.41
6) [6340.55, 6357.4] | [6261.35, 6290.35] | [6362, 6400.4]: 0.016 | 4.35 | 4.4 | 4.52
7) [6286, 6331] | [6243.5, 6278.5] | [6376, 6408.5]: -0.044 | 4.25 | 4.52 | 4.5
